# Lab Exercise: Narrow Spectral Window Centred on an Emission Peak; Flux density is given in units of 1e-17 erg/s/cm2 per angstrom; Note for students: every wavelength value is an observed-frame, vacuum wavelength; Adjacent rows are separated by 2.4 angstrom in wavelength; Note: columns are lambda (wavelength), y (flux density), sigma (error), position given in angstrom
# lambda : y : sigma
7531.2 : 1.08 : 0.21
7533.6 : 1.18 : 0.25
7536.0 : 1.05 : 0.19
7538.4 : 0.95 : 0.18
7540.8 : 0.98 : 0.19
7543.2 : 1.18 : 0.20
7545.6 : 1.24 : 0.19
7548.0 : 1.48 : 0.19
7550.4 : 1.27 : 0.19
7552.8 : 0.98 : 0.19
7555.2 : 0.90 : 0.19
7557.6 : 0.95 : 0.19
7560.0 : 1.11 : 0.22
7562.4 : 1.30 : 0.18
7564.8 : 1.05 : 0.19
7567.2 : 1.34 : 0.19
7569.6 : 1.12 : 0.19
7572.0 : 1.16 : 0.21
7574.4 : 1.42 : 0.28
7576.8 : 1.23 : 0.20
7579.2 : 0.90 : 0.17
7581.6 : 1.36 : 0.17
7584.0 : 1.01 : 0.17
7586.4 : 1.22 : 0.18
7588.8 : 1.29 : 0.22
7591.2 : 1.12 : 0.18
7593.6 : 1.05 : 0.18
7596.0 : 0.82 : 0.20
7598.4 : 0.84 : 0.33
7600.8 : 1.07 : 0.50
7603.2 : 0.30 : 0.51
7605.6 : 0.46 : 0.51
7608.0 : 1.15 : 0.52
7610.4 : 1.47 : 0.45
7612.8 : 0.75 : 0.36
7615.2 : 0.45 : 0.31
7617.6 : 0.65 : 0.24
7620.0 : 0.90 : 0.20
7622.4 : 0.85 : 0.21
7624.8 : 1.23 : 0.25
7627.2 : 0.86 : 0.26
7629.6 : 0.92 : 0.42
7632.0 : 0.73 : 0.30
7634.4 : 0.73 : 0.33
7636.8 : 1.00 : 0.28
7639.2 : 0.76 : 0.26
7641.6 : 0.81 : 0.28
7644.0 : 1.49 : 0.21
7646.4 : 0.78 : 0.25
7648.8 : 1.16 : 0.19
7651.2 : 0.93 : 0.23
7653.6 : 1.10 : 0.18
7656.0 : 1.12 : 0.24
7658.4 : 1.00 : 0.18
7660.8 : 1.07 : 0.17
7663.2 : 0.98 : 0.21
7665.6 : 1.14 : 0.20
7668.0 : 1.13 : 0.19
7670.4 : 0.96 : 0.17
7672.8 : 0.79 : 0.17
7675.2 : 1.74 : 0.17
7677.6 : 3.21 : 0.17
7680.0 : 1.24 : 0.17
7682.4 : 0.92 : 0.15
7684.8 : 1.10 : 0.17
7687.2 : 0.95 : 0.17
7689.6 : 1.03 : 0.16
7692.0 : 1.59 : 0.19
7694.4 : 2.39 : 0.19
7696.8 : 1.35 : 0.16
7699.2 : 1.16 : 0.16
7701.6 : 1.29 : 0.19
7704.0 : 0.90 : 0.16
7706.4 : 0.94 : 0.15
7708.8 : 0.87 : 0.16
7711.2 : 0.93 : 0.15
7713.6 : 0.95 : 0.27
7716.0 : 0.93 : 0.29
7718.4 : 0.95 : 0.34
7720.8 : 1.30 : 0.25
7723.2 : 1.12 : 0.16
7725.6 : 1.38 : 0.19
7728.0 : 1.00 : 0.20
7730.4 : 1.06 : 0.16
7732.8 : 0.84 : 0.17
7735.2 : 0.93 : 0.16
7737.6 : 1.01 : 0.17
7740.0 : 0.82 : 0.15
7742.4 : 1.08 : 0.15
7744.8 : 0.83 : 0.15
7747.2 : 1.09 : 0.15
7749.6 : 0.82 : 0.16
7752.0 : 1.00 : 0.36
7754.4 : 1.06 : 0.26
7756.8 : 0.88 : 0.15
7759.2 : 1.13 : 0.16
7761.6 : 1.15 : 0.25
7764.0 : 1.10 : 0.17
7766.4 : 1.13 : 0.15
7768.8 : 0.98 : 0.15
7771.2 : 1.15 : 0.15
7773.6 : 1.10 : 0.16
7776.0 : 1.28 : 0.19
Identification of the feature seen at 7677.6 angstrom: [S II] 6716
